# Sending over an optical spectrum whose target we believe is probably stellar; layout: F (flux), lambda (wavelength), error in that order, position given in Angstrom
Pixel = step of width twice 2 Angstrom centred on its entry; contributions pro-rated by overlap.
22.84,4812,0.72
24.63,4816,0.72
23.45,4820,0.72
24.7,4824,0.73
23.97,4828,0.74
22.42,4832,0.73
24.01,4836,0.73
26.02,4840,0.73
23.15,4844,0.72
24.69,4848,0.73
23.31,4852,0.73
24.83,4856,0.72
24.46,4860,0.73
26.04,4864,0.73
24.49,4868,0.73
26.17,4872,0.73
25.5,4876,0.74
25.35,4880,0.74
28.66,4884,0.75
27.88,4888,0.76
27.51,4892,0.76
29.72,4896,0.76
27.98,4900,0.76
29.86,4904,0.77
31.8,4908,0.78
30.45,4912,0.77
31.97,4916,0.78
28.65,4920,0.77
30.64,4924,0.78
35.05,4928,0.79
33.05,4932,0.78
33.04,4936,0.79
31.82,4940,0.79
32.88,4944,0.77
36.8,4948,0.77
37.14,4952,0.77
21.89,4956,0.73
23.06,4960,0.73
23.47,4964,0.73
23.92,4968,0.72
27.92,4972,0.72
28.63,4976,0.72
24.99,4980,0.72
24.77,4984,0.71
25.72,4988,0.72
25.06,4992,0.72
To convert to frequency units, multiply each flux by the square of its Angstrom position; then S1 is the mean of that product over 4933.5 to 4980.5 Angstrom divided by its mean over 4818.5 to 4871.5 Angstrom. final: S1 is 1.25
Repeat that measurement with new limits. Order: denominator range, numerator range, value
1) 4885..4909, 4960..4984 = 0.91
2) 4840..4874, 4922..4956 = 1.38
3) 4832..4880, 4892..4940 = 1.29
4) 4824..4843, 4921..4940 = 1.41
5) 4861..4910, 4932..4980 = 1.09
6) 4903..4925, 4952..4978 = 0.86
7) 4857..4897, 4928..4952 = 1.32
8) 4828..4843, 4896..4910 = 1.28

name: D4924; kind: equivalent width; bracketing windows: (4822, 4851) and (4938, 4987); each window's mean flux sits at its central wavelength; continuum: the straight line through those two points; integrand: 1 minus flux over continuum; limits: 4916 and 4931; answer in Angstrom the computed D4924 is -2.7 Angstrom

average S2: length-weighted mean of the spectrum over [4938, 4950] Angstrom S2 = 33.8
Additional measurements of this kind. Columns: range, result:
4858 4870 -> 25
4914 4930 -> 31.6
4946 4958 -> 31.9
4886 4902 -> 28.3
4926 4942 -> 33.2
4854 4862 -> 24.6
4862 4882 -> 25.5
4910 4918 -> 31.2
